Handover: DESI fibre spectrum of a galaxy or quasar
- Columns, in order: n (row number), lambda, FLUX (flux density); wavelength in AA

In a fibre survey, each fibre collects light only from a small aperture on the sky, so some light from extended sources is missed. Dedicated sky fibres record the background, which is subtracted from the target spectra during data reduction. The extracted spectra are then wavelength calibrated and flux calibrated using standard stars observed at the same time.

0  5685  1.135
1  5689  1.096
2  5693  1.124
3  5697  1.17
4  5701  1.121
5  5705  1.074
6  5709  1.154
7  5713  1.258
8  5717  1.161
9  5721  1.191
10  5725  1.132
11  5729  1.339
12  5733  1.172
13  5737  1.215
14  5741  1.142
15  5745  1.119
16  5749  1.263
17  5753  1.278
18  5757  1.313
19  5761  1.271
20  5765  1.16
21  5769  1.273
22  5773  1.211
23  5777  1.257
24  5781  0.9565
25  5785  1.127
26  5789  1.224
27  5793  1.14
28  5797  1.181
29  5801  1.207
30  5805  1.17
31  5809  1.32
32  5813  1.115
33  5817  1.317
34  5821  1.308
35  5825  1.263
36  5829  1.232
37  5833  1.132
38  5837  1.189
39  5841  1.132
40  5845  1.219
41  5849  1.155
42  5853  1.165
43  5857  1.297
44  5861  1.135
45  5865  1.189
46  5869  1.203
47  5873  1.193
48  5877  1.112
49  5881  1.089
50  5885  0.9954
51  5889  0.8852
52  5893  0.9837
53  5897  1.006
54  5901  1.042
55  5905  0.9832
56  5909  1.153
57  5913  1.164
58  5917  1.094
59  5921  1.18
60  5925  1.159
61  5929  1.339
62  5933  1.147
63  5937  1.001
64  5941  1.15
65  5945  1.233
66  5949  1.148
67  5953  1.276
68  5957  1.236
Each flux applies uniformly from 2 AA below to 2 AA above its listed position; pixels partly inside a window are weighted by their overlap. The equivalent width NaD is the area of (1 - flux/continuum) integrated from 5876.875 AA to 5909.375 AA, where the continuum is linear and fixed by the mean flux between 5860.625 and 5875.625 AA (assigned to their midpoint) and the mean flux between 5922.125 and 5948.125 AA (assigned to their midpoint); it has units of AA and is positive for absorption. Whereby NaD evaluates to 4.4 AA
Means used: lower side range 1.18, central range 1.02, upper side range 1.17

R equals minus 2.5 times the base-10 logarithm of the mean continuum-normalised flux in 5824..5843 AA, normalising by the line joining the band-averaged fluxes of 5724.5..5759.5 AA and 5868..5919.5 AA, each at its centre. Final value -0.05 mag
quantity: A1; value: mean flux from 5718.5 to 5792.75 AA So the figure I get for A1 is 1.2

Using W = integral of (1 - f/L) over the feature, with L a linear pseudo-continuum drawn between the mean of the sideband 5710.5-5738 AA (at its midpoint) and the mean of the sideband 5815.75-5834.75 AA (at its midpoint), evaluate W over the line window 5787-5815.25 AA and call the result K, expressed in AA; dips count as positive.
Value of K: 1.0 AA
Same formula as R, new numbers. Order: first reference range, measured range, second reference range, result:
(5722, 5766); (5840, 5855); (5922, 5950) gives 0.02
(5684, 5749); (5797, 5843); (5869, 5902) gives -0.11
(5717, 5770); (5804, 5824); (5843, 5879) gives -0.05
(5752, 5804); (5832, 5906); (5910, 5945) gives 0.06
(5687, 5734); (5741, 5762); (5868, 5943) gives -0.08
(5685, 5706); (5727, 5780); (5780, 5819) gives -0.07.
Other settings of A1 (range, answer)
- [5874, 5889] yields 1.05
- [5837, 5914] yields 1.11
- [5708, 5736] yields 1.2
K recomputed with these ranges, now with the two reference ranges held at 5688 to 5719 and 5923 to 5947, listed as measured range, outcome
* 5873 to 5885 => 0.7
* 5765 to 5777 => -0.8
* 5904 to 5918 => 0.7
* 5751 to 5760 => -1.1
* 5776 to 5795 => 0.3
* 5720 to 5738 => -1.0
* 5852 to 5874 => -0.7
